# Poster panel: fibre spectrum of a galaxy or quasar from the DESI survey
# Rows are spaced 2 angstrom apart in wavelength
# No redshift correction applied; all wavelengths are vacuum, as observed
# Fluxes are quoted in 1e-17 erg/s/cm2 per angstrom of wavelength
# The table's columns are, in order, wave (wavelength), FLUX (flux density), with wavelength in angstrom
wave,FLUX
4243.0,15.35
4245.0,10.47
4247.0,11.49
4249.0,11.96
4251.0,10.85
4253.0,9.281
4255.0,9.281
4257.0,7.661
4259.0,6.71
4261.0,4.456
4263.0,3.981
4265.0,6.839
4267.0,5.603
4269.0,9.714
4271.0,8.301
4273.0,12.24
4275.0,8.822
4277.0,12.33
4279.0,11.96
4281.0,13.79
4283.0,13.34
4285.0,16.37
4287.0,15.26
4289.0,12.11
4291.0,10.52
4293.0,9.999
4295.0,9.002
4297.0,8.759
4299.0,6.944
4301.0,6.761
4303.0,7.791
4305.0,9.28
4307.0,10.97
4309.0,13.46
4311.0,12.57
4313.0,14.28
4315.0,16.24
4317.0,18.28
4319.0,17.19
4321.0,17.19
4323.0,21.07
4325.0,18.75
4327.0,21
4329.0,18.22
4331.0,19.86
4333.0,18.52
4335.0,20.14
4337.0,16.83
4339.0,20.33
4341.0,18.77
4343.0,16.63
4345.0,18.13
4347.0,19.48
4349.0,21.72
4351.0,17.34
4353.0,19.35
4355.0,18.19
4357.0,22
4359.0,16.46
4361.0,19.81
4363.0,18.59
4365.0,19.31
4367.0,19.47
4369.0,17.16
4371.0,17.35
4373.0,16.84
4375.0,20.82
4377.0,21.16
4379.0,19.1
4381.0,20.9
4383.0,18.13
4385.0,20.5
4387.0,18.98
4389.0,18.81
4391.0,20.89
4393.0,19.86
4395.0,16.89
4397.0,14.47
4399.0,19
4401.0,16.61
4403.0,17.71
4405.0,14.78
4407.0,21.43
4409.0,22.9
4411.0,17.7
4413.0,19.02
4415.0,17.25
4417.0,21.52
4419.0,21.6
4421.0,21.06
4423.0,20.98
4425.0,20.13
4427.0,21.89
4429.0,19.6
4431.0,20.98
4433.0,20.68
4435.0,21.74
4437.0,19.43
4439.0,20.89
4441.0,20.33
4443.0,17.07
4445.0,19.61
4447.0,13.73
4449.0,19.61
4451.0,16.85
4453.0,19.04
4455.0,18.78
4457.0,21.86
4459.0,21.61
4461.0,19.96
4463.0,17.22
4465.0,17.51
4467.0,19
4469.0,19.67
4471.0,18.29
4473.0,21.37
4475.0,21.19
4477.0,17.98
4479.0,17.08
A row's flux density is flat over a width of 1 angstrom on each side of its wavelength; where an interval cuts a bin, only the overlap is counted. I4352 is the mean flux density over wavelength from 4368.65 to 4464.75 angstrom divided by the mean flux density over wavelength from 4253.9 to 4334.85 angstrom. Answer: 1.58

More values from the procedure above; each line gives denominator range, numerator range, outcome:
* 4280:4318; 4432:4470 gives 1.62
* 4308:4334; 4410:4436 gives 1.17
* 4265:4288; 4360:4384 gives 1.67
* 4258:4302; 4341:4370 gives 1.94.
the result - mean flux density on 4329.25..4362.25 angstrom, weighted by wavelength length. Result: 19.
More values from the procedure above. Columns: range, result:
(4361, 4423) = 19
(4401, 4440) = 20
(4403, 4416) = 18.8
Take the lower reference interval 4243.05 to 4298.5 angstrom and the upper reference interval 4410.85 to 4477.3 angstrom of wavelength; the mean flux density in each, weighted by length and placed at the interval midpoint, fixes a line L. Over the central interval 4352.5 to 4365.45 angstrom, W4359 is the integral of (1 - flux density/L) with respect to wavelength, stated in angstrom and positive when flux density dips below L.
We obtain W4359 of -3.6 angstrom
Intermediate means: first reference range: 10.1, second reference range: 19.6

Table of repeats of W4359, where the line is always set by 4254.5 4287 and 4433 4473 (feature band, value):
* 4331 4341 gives -4.6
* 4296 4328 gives -4.9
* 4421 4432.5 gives -1.9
